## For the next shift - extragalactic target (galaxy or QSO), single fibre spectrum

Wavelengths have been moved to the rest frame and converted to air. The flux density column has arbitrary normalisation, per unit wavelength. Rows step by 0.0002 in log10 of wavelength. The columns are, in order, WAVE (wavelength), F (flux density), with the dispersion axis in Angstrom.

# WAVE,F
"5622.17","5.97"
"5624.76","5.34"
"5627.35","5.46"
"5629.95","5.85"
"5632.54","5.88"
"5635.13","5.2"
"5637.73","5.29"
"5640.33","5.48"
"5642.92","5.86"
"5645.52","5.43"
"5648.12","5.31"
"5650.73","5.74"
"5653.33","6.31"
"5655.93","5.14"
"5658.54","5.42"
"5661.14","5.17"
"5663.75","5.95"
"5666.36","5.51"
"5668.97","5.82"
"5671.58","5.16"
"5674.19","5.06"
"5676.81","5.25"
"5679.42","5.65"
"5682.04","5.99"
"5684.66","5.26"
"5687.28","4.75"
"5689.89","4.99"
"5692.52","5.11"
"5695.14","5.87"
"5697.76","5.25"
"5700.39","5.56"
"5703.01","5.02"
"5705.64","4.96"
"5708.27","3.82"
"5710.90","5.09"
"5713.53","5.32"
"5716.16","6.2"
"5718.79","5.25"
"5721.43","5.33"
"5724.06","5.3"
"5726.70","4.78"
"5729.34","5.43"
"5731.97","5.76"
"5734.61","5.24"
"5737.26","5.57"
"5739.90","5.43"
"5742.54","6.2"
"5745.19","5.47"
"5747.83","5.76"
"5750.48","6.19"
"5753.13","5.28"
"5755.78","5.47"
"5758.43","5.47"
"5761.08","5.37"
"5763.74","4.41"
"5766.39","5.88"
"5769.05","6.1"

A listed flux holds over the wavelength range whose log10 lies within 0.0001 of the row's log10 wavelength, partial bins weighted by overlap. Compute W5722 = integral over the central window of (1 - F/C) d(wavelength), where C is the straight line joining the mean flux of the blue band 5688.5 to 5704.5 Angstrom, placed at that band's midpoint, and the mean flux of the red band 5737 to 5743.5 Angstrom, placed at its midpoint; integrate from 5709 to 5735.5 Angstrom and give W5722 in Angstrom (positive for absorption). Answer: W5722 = 1.0 Angstrom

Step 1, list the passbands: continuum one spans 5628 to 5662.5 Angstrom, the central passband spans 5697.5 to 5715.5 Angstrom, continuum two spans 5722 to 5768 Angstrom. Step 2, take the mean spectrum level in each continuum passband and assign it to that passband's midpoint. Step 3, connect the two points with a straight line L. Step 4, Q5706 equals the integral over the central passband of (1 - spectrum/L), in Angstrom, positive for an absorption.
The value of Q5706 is 1.5 Angstrom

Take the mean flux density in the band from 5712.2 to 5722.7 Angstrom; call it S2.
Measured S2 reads 5.52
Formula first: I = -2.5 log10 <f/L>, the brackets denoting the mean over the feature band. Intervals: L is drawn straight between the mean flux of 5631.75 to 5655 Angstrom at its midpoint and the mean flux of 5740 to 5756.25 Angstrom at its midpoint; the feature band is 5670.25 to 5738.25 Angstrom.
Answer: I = 0.08 mag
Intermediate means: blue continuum 5.6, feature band 5.27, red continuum 5.72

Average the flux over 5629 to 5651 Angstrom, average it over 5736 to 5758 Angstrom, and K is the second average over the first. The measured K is 1.02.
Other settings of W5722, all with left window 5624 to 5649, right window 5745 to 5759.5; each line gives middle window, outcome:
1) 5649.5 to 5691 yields 0.7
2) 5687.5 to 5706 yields 1.1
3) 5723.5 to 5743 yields 0.6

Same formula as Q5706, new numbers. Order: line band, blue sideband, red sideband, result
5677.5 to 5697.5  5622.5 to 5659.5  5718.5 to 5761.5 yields 0.61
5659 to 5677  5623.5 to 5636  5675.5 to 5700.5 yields 0.00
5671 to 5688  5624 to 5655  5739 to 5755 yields 0.95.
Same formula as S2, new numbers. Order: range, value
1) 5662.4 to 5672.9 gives 5.61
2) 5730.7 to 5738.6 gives 5.52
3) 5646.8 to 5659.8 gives 5.58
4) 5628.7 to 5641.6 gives 5.54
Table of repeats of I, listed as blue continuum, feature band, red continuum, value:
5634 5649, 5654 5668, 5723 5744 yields -0.009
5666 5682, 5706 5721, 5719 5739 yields 0.048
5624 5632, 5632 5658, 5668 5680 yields -0.009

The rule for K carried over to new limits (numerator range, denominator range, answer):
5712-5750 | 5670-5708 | 1.05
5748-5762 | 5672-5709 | 1.07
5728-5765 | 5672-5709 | 1.06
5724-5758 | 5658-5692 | 1.03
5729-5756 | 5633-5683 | 1.02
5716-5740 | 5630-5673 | 0.97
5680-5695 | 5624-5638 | 0.96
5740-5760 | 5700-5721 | 1.10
